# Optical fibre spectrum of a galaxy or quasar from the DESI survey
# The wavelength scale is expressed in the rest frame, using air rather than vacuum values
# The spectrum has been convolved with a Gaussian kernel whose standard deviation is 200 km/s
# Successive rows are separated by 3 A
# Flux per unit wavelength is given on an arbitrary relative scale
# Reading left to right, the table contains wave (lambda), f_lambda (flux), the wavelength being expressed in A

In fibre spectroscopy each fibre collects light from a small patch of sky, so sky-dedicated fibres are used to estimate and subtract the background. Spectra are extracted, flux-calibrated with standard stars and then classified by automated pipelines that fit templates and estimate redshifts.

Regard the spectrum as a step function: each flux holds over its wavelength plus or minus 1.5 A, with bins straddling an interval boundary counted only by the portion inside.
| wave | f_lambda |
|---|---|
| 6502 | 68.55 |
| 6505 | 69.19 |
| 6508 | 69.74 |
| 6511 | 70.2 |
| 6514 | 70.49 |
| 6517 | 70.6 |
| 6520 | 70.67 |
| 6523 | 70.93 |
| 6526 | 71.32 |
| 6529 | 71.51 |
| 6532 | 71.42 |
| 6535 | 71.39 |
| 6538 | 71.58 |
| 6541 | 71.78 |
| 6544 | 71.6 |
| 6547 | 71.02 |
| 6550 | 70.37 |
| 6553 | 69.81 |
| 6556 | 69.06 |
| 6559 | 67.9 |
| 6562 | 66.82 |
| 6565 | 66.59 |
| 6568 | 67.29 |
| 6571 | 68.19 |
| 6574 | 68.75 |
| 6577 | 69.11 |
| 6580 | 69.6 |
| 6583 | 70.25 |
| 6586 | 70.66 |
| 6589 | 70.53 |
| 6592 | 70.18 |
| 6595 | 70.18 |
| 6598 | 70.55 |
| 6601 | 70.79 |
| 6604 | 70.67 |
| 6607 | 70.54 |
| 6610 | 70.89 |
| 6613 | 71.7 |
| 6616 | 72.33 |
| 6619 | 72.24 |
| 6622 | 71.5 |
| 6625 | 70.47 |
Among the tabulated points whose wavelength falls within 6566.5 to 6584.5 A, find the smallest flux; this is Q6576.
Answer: 67.29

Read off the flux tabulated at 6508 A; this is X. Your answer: 69.74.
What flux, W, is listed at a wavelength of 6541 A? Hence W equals 71.78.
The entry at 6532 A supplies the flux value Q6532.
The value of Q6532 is 71.42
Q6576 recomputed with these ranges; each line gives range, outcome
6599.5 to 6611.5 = 70.54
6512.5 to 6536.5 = 70.49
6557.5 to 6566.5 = 66.59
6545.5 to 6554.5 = 69.81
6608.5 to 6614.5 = 70.89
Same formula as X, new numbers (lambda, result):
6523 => 70.93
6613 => 71.7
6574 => 68.75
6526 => 71.32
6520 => 70.67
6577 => 69.11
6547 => 71.02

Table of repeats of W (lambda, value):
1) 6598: 70.55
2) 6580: 69.6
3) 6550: 70.37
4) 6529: 71.51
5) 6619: 72.24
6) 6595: 70.18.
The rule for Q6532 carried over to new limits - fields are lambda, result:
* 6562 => 66.82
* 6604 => 70.67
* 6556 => 69.06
